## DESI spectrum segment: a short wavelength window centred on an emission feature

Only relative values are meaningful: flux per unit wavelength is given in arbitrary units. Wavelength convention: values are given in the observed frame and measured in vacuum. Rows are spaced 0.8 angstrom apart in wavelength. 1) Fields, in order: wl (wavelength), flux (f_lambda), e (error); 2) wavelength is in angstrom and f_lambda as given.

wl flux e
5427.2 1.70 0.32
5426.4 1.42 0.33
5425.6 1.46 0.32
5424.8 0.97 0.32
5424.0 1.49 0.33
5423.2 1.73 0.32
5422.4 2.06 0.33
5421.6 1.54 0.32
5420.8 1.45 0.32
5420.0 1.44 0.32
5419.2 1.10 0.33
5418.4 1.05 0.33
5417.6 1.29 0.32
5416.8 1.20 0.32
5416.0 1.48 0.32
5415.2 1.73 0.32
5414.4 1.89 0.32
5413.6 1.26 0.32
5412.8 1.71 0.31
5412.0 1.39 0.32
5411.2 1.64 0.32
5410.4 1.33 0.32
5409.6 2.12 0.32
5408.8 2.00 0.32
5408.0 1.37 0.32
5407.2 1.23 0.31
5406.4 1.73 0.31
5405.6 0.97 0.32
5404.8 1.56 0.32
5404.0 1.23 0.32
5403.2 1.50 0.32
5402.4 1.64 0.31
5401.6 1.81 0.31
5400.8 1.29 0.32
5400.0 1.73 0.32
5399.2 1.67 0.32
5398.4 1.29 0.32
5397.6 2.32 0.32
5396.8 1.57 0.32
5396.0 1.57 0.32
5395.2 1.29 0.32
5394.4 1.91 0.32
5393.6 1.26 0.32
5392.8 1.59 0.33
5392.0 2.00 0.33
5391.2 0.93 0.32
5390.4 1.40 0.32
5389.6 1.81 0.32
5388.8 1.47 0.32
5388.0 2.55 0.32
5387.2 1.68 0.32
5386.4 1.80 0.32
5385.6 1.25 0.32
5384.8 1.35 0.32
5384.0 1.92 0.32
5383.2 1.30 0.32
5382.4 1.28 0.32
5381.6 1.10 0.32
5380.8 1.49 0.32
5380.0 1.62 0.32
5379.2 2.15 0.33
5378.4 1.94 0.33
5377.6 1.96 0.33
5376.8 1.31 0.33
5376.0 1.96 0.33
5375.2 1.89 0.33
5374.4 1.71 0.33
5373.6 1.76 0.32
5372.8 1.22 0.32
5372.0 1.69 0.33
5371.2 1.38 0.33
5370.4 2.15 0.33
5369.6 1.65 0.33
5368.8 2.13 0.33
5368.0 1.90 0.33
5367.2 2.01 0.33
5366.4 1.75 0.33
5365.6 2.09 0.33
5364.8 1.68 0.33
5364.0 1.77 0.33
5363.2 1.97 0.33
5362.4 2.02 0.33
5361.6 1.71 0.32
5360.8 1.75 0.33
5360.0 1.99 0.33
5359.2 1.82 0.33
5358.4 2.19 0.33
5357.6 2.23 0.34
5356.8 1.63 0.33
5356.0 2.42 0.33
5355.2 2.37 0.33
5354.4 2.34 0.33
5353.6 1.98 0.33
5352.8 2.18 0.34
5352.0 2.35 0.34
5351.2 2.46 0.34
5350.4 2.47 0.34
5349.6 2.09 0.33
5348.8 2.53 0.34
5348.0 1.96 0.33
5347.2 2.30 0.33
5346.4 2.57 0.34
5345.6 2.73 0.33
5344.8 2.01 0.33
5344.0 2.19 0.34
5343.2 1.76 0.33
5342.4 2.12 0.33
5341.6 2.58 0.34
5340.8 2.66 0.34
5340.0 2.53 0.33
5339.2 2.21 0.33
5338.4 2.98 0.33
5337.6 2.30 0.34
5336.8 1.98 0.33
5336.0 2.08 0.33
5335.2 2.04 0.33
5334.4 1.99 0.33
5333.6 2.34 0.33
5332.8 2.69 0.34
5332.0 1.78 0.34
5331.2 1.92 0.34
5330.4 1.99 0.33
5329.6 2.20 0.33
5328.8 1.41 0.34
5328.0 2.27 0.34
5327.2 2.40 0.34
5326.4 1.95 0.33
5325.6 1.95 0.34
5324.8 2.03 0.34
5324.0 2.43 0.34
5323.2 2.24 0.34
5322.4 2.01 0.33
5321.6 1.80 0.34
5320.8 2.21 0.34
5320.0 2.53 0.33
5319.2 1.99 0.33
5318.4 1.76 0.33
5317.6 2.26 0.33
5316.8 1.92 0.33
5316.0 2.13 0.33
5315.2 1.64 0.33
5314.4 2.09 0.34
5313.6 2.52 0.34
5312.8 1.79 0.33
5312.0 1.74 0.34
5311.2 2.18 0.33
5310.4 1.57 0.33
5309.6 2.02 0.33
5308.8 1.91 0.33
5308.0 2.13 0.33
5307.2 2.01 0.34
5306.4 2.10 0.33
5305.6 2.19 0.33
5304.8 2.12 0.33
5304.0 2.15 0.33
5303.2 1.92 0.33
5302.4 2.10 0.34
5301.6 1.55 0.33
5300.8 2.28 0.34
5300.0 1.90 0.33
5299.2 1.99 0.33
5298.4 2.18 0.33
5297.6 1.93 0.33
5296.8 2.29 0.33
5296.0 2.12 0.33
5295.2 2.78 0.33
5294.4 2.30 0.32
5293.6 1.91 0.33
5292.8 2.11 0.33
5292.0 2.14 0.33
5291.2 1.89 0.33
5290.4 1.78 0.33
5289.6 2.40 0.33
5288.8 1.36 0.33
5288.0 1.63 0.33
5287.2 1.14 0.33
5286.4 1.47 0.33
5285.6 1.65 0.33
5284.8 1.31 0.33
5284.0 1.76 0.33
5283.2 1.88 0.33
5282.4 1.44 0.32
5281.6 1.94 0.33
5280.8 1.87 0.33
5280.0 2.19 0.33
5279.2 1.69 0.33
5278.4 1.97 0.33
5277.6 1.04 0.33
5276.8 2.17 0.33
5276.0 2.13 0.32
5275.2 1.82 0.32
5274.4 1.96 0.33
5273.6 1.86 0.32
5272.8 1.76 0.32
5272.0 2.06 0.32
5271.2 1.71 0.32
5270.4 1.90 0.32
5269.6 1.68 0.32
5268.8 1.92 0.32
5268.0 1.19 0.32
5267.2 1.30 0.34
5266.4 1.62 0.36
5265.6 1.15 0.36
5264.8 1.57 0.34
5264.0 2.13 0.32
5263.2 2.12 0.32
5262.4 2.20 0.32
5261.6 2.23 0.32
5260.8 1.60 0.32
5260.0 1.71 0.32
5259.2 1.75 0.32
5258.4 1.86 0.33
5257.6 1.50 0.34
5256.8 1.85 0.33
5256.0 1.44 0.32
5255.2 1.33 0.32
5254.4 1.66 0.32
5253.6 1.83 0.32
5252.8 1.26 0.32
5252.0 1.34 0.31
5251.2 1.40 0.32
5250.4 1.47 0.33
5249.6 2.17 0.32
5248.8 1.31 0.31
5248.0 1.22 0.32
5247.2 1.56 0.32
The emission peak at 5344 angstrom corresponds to C III] 1909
